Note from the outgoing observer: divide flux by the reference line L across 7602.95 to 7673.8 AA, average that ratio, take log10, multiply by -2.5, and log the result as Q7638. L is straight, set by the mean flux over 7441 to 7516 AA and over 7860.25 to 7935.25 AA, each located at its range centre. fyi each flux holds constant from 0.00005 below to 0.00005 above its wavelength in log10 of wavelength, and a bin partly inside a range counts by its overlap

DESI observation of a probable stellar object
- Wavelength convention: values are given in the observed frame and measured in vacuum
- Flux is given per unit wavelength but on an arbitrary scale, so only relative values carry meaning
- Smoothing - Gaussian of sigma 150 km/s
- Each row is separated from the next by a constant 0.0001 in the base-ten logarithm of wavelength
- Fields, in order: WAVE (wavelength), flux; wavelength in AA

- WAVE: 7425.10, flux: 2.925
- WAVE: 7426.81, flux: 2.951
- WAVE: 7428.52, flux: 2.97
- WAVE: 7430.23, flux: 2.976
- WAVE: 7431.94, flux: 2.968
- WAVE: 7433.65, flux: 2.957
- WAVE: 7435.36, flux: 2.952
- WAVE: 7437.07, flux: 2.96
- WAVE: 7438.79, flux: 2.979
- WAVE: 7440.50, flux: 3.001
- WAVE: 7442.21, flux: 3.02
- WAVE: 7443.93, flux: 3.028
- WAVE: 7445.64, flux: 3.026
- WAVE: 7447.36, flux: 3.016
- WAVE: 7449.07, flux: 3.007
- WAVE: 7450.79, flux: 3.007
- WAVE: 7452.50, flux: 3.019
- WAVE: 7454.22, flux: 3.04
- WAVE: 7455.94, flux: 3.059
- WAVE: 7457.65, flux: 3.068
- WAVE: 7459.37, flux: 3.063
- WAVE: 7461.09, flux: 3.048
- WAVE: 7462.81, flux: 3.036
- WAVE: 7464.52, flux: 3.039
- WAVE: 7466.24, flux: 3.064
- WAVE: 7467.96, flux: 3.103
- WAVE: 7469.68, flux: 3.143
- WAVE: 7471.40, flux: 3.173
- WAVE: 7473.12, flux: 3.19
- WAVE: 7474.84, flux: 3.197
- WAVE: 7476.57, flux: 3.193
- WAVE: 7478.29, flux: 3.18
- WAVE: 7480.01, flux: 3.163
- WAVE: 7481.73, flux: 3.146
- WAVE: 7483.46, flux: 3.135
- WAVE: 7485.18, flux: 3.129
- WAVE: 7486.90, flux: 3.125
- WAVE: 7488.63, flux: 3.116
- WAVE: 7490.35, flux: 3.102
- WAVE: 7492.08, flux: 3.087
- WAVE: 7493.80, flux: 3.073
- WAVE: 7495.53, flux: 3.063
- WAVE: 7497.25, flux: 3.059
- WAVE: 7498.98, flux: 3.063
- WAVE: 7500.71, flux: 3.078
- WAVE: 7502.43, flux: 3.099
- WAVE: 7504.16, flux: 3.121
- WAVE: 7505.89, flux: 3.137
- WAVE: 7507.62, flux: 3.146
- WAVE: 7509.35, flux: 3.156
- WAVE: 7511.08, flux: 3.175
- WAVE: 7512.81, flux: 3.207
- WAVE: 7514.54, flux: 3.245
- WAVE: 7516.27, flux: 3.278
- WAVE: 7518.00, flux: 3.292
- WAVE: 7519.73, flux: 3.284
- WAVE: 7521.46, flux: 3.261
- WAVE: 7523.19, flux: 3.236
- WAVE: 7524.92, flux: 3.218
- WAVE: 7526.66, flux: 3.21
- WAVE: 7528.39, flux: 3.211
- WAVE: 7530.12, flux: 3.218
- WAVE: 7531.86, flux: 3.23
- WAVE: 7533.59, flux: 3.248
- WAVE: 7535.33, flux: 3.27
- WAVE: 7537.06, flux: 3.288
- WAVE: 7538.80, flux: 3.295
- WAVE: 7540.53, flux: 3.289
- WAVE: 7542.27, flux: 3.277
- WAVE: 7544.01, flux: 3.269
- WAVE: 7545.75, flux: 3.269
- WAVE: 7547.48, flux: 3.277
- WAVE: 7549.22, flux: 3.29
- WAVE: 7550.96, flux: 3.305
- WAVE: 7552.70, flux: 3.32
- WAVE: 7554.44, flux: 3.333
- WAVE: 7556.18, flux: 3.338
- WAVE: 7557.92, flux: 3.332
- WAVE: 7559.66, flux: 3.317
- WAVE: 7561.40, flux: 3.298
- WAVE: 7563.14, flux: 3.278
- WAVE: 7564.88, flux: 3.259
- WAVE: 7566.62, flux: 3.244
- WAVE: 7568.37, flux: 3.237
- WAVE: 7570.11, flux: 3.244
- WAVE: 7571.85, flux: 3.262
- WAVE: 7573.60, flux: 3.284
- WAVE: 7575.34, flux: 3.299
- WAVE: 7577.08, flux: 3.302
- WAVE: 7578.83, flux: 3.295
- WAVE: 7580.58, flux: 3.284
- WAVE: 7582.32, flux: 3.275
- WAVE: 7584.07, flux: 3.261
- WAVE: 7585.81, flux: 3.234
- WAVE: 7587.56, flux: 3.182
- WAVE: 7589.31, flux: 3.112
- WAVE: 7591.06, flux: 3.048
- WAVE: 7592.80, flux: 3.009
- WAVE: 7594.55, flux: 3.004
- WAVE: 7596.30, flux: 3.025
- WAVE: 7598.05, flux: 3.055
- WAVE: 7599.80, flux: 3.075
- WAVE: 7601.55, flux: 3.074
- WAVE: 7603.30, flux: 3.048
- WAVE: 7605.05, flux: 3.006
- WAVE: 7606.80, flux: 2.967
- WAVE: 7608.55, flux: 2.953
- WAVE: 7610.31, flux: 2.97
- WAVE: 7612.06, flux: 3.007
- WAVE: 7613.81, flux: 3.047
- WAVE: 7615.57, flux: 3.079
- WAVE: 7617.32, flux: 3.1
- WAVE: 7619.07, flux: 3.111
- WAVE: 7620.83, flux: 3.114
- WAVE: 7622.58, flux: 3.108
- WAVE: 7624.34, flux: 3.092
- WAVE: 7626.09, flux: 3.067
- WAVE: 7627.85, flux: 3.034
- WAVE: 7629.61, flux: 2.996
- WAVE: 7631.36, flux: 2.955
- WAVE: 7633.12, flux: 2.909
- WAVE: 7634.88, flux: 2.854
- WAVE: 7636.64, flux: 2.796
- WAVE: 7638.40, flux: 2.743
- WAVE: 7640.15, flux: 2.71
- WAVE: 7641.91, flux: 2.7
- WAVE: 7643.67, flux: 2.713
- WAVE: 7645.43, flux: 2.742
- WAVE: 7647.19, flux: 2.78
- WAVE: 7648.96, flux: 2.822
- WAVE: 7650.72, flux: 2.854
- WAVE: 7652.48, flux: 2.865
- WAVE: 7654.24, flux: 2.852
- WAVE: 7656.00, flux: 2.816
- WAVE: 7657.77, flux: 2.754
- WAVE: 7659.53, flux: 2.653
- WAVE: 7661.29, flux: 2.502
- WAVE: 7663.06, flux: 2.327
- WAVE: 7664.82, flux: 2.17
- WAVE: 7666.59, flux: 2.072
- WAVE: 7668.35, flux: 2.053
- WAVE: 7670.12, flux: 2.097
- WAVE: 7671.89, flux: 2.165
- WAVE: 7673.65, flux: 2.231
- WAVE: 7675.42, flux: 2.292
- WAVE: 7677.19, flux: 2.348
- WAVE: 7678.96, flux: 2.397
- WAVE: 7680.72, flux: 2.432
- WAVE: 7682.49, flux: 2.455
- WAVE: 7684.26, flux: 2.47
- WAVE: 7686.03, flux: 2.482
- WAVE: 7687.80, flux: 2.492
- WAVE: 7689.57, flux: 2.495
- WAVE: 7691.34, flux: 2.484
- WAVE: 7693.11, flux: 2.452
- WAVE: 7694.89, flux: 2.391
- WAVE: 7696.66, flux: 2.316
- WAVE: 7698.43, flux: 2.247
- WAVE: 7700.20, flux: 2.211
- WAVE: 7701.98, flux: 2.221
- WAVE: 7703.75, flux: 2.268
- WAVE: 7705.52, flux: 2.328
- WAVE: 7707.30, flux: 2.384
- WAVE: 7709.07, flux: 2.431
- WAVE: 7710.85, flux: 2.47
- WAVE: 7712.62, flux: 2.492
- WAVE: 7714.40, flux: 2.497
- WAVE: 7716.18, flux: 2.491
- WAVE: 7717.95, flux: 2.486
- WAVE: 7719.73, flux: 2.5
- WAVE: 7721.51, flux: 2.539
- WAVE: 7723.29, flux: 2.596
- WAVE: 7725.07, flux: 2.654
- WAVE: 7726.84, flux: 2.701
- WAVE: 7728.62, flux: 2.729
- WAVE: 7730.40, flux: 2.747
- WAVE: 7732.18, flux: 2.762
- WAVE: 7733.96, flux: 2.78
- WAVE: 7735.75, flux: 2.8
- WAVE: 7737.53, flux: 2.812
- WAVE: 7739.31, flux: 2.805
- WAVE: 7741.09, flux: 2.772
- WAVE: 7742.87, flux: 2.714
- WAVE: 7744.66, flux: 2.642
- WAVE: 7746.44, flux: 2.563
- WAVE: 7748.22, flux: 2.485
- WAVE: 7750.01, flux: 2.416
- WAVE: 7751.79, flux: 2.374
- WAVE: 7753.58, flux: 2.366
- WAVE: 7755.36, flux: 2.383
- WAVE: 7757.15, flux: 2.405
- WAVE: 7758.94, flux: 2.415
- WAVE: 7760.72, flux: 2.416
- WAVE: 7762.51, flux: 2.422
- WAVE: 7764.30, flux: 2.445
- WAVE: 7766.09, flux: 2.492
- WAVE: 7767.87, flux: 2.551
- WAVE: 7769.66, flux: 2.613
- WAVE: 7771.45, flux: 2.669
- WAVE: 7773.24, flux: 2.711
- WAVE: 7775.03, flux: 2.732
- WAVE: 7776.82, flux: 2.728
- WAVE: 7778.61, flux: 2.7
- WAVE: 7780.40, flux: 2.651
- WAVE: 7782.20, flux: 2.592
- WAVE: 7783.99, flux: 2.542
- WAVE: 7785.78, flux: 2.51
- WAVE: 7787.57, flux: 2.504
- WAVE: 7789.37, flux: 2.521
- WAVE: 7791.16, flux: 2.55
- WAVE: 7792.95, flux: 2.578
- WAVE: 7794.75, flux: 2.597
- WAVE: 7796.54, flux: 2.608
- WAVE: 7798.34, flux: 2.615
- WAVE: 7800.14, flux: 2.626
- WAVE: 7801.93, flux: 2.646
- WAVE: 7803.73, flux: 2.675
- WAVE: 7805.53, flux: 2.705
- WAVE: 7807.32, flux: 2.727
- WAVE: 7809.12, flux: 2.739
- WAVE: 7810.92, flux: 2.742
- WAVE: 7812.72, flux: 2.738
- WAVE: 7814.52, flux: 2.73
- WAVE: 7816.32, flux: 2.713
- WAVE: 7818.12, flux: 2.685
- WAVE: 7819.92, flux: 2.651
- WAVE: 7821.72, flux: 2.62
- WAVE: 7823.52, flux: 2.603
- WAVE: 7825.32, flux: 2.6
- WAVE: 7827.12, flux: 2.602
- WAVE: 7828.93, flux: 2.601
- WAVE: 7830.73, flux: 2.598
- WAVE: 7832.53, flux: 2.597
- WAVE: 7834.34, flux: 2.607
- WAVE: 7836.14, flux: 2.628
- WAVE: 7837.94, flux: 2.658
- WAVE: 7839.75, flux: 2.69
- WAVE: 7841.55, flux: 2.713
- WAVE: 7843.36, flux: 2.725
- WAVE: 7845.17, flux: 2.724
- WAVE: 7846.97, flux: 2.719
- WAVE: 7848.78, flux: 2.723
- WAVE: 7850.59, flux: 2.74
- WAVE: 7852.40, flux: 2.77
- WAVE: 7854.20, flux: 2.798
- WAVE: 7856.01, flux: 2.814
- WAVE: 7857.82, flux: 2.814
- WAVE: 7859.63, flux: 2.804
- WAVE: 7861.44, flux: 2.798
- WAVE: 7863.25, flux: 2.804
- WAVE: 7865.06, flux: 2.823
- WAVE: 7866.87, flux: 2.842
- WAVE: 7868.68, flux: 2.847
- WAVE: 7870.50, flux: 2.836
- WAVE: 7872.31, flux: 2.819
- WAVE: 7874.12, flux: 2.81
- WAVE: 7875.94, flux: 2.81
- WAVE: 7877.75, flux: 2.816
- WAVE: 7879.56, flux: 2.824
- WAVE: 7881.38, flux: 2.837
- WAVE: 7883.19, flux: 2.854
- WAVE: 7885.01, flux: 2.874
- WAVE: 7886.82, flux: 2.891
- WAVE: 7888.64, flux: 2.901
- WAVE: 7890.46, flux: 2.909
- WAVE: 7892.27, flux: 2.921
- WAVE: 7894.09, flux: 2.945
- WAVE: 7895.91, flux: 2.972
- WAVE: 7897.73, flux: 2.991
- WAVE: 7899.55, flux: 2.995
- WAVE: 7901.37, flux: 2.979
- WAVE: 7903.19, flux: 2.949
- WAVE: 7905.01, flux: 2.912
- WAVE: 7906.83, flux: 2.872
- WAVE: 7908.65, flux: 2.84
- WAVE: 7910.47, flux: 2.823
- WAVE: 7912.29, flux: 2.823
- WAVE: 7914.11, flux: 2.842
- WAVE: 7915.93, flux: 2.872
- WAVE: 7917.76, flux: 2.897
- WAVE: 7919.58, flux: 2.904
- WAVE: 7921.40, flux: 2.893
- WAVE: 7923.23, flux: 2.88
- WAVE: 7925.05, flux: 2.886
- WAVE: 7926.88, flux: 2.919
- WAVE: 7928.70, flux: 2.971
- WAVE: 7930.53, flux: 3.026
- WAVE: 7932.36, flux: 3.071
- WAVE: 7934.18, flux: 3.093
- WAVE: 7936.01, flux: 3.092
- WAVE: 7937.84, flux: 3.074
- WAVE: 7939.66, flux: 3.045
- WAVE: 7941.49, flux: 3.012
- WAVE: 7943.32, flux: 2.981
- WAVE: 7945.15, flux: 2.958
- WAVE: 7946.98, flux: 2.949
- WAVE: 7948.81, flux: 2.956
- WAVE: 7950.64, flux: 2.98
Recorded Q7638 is 0.09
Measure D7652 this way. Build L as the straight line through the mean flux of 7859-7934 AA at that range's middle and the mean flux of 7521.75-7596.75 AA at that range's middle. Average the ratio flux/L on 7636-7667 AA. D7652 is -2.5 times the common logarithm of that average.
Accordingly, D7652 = 0.18 mag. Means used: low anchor 3.24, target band 2.67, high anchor 2.89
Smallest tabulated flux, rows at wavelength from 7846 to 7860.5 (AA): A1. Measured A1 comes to 2.719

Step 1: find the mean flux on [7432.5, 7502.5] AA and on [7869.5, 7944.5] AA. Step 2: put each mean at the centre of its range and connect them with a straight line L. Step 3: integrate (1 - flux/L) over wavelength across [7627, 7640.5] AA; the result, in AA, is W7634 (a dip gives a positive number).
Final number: 0.6 AA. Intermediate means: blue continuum 3.07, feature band 2.88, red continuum 2.92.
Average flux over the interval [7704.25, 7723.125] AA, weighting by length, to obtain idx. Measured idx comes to 2.46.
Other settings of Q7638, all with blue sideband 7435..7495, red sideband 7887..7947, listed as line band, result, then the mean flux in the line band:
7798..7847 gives 0.12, 2.67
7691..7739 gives 0.19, 2.51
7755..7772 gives 0.20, 2.48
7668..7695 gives 0.26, 2.36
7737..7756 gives 0.16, 2.57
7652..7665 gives 0.15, 2.63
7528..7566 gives -0.08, 3.28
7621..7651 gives 0.05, 2.88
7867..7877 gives 0.05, 2.82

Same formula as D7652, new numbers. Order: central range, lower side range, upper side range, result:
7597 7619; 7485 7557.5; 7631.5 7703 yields -0.090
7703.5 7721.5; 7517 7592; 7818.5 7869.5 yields 0.208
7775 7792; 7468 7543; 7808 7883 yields 0.088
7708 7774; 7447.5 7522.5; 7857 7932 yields 0.157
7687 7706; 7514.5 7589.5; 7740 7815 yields 0.200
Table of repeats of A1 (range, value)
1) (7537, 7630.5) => 2.953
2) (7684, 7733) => 2.211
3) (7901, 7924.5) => 2.823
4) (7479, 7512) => 3.059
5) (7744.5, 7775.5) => 2.366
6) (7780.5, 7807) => 2.504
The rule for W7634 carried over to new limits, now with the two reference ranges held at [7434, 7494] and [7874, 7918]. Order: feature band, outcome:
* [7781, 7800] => 2.4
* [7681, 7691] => 1.7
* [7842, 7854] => 0.7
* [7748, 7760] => 2.2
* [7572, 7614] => -1.4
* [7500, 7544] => -2.4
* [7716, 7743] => 2.5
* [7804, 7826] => 1.8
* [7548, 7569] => -1.8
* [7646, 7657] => 0.6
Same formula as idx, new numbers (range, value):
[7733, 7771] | 2.56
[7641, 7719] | 2.46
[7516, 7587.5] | 3.27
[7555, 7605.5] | 3.2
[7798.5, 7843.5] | 2.66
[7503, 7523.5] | 3.21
